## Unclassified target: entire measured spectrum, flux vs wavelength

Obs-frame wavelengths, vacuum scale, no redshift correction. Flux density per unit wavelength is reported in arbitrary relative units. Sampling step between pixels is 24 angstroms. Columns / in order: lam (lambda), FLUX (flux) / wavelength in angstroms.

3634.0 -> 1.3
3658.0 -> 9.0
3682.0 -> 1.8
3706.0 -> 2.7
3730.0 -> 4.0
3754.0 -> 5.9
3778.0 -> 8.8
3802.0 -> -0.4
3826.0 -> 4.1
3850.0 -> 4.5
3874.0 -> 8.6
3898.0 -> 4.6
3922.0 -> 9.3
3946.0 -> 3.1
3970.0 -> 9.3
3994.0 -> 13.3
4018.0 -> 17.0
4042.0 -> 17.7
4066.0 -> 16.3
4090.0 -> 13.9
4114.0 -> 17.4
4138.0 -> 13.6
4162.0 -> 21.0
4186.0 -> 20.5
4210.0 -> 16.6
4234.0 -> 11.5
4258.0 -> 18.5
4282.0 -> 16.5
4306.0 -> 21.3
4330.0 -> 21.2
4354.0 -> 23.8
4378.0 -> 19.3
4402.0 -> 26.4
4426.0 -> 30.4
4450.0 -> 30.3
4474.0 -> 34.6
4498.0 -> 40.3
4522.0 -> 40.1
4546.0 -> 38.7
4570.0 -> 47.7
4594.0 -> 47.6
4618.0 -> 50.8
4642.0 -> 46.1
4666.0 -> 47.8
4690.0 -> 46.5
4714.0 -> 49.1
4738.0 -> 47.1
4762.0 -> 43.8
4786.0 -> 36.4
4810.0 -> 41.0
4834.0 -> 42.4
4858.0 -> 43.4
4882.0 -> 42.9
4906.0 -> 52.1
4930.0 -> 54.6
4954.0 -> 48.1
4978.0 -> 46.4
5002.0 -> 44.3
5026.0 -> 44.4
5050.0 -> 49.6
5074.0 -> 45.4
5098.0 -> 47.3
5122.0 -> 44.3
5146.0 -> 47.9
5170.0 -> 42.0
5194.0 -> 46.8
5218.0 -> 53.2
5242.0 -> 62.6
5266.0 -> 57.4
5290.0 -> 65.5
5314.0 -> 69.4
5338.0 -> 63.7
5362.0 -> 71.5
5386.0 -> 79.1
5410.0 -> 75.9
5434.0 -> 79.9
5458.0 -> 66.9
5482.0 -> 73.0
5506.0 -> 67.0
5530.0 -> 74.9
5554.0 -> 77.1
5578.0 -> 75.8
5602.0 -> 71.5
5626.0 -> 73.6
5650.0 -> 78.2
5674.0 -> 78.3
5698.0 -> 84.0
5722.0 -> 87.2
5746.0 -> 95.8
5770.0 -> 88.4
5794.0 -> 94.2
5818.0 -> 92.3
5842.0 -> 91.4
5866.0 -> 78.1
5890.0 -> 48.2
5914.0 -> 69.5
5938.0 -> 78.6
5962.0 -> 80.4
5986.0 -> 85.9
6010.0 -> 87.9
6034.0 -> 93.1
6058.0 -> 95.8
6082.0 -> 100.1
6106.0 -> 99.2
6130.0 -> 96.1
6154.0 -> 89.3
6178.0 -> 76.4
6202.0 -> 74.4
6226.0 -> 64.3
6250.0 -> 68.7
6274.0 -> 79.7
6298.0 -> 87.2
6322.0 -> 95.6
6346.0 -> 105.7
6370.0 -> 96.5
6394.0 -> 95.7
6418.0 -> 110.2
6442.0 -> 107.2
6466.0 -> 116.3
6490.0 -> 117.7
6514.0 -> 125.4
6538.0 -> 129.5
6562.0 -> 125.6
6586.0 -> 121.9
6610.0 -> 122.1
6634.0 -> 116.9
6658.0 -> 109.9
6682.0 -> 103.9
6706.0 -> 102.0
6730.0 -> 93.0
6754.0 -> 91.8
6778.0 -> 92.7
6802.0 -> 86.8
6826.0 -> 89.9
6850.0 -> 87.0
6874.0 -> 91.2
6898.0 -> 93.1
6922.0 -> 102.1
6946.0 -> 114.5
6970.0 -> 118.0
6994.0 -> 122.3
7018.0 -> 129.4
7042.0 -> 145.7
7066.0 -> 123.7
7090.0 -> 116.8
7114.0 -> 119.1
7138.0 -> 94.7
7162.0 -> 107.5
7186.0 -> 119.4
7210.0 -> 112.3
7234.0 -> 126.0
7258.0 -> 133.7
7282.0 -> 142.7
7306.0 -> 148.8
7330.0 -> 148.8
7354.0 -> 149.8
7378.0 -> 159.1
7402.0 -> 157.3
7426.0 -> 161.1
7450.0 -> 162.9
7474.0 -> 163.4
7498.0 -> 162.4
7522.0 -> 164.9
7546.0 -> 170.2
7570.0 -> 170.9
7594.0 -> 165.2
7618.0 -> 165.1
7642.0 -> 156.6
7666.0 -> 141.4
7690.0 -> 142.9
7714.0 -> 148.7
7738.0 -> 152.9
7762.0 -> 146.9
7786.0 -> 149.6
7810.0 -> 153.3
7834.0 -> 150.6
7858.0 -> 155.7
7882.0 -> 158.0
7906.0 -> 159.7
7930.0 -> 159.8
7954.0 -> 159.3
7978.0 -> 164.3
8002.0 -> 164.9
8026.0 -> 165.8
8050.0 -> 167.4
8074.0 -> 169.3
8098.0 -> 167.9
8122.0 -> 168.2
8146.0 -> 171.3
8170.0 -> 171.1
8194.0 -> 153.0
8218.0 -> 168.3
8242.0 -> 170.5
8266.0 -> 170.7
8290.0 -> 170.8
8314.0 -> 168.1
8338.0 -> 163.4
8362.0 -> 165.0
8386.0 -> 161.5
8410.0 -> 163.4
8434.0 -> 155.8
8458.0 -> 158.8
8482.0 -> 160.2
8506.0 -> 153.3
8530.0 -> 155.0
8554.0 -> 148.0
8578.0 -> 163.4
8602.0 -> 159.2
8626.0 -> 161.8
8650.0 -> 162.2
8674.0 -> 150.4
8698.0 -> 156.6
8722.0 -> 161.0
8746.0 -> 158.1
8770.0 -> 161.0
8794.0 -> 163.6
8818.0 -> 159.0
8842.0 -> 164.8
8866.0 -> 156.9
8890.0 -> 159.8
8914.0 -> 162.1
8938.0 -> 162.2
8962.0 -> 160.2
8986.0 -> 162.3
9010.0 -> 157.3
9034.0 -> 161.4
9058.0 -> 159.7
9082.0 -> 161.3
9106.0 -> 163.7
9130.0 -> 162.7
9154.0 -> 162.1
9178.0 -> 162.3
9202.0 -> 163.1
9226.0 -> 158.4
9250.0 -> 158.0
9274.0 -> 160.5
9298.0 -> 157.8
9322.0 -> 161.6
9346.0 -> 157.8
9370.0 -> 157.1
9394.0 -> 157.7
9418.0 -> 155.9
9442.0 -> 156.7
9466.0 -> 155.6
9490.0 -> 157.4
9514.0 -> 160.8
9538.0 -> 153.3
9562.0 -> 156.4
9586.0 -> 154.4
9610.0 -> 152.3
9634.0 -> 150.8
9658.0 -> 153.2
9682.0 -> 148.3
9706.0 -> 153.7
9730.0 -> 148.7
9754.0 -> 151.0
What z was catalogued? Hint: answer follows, 0.000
